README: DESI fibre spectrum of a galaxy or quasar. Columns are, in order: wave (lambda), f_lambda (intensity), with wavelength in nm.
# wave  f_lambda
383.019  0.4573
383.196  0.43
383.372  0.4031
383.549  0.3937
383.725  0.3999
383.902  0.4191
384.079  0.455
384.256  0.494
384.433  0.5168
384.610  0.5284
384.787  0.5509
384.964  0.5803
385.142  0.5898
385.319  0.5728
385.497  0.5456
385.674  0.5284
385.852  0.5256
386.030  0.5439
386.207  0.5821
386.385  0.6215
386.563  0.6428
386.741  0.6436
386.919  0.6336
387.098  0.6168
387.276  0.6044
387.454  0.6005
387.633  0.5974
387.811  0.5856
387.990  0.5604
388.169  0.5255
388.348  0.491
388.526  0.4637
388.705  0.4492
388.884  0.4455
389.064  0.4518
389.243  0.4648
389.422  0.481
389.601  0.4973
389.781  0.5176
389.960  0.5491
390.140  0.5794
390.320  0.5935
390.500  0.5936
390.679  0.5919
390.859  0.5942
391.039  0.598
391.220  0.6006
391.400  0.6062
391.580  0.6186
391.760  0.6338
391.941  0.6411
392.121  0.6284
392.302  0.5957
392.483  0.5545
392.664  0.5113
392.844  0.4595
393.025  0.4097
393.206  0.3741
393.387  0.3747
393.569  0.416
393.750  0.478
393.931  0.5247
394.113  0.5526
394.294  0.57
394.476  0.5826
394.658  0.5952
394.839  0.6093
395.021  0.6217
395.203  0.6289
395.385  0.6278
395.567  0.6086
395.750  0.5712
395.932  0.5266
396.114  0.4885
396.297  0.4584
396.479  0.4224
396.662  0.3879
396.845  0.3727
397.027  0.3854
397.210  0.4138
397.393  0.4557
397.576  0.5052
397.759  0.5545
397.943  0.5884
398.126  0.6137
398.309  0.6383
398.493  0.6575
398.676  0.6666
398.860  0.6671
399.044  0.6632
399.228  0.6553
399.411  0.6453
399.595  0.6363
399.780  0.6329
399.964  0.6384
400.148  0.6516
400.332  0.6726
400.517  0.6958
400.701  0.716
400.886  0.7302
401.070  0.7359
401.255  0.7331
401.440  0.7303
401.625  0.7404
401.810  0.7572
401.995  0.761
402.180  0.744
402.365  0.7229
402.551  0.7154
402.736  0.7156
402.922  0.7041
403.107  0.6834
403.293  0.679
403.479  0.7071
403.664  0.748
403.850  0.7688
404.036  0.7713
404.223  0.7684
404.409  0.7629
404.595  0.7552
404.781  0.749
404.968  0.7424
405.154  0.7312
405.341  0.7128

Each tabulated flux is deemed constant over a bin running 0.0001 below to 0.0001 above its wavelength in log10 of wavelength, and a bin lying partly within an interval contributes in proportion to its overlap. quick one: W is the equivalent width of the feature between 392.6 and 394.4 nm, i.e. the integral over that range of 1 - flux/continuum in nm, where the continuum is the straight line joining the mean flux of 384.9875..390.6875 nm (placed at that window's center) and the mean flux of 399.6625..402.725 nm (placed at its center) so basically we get 0.44 nm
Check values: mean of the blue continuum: 0.552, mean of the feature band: 0.468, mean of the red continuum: 0.711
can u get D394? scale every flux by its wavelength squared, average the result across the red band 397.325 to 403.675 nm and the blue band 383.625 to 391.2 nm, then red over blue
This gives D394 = 1.32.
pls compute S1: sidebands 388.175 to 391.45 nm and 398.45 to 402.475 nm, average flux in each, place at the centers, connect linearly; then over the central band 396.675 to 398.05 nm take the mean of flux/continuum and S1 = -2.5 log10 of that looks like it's 0.36 mag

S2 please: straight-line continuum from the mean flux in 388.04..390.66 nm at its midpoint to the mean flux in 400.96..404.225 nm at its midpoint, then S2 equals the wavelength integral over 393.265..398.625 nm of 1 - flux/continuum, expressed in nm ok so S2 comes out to 0.82 nm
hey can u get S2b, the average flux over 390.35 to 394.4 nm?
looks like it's 0.543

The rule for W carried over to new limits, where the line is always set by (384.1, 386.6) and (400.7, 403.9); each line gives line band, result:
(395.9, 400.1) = 0.811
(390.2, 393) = 0.153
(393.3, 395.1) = 0.315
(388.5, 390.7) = 0.314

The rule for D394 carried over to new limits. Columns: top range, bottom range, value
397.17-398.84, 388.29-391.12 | 1.15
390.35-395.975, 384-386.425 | 1.07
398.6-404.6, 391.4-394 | 1.43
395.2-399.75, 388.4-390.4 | 1.16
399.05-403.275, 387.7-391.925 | 1.36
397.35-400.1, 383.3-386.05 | 1.32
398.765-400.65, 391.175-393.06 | 1.19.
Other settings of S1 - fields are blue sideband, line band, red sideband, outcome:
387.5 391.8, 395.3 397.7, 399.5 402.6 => 0.32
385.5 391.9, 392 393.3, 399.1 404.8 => 0.19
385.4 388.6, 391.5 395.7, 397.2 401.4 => 0.11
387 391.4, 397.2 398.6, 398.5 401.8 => 0.17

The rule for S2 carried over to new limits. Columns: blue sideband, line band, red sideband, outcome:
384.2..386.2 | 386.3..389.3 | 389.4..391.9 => 0.04 nm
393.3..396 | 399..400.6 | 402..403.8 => 0.00 nm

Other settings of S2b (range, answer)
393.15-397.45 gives 0.503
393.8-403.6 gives 0.618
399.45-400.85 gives 0.665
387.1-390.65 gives 0.532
